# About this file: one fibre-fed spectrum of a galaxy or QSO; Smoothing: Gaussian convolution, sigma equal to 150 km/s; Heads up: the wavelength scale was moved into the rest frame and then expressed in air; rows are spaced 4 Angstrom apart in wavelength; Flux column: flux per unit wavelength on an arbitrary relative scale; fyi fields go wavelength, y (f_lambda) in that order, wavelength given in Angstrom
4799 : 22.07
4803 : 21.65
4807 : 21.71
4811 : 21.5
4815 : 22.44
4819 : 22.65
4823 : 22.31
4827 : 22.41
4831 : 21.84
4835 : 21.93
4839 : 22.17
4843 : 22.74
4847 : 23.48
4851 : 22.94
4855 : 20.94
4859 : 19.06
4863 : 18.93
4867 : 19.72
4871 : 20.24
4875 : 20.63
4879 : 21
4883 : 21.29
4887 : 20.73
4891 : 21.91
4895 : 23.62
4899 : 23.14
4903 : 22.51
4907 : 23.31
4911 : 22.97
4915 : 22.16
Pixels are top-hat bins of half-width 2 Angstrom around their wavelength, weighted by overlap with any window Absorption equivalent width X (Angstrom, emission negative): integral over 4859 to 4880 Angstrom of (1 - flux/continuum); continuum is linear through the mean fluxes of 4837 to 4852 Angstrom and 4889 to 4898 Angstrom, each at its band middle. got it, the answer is 2.6 Angstrom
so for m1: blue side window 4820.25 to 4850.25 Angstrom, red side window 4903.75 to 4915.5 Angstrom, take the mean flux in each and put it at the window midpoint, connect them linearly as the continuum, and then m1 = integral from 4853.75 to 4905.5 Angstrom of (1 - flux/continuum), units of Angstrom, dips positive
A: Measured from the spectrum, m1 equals 3.7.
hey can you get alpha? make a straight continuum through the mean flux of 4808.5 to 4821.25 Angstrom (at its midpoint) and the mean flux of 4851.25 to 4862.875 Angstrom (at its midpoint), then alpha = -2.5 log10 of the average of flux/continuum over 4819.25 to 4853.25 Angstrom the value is -0.06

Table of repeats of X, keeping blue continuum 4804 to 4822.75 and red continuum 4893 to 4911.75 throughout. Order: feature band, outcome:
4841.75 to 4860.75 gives 0.6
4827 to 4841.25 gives 0.2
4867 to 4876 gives 1.0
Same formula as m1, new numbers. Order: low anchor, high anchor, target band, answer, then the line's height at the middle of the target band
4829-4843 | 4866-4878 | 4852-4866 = 0.7 Angstrom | 20.9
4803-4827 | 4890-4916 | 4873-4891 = 1.3 Angstrom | 22.7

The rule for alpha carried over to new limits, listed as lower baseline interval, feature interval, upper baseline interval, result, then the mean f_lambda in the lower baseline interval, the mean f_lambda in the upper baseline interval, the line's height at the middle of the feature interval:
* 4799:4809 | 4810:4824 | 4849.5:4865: -0.04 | 21.8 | 20.4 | 21.4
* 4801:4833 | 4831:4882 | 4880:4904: 0.05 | 22.1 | 22.1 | 22.1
